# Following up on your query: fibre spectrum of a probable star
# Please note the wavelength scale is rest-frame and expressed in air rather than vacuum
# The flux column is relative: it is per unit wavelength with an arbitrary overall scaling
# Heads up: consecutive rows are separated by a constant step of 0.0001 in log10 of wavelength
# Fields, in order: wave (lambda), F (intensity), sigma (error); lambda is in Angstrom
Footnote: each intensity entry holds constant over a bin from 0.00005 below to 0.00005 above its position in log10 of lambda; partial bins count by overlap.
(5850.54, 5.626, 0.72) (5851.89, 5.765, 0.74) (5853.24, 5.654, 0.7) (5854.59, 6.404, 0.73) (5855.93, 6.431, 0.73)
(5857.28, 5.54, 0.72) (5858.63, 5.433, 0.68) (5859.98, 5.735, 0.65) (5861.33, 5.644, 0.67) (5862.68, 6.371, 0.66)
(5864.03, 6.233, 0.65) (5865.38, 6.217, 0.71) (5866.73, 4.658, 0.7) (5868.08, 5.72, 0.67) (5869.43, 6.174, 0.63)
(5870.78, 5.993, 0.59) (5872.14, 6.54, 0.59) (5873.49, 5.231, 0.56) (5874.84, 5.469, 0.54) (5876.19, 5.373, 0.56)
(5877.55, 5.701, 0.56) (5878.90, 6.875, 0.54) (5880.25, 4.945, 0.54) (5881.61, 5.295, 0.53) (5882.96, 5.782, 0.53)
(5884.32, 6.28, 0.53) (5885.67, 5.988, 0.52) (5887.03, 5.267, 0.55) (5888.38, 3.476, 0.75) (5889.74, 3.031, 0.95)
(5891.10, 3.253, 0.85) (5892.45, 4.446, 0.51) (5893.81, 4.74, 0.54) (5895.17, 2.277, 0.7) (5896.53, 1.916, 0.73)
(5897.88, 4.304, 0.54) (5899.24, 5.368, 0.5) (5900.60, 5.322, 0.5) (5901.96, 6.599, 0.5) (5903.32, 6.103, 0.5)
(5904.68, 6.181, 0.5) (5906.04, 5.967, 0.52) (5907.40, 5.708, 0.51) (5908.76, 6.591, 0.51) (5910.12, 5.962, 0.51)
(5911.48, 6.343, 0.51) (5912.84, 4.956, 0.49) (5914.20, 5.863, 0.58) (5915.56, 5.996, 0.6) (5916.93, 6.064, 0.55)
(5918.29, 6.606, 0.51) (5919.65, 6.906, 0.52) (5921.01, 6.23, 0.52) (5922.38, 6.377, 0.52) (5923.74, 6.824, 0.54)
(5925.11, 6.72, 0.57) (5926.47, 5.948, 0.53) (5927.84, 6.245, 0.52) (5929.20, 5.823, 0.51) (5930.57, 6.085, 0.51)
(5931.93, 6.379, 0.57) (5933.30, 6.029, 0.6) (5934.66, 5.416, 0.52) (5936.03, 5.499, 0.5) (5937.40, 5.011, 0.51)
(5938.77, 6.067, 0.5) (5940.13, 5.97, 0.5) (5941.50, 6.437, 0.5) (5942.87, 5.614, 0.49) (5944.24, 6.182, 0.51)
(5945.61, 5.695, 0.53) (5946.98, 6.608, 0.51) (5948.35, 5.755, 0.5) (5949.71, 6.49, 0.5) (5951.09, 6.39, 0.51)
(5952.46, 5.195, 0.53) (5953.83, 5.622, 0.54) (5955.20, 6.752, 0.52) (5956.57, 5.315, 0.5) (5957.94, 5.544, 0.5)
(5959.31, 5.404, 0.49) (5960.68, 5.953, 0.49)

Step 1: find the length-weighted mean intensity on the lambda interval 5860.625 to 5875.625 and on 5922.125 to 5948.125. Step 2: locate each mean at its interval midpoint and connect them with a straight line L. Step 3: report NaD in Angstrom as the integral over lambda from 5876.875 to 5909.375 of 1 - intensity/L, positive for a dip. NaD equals 4.7 Angstrom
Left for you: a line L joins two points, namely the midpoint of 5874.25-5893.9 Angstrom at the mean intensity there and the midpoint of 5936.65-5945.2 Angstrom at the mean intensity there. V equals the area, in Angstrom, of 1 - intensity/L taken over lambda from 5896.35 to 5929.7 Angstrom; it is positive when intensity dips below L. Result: -2.76 Angstrom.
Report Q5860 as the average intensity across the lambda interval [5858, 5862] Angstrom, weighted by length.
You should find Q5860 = 5.6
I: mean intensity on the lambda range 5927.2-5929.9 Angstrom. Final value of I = 6.03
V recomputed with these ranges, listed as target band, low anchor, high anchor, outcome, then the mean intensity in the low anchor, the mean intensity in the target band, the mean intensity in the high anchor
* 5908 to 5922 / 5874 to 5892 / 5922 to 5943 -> -1.08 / 5.13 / 6.15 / 6.03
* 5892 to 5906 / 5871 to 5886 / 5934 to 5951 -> 2.48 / 5.77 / 4.79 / 5.91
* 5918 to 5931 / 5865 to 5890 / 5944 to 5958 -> -1.28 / 5.51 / 6.37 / 5.97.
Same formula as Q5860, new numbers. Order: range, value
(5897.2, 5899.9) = 4.83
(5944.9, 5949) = 6.02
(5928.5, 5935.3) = 5.96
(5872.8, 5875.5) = 5.37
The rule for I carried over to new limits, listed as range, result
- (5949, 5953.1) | 6.03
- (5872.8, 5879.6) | 5.74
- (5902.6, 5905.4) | 6.14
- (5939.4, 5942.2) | 6.21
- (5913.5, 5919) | 6.13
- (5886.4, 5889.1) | 4.34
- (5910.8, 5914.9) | 5.73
